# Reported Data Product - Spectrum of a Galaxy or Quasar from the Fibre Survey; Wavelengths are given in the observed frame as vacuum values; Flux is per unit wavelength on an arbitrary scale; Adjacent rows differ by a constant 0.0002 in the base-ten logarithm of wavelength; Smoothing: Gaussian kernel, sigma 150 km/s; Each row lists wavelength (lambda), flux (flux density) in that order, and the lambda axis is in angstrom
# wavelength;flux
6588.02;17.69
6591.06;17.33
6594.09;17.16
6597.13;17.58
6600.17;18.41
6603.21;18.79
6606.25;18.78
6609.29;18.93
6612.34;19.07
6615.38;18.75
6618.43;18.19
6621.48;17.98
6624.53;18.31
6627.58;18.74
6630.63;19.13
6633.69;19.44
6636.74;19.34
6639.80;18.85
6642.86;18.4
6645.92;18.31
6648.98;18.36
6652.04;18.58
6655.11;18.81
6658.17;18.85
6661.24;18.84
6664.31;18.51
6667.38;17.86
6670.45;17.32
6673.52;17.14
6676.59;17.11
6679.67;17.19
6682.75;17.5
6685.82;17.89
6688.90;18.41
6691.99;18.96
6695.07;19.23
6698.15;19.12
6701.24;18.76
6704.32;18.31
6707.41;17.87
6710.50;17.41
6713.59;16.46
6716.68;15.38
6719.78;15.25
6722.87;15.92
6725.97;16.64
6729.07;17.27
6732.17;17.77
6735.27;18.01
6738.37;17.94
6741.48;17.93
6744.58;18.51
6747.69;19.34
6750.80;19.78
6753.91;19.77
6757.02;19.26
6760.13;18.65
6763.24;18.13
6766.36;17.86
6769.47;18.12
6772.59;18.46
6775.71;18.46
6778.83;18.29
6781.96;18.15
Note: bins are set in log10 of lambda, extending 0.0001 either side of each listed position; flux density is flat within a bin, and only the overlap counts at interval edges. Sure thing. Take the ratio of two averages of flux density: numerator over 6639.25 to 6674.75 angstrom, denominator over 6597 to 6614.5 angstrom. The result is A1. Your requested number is 0.98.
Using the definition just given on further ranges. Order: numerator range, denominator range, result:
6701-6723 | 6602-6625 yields 0.91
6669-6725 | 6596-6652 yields 0.94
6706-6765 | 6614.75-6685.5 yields 0.97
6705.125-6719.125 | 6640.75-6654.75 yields 0.91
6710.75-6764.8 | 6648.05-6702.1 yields 0.97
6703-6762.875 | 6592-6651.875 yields 0.96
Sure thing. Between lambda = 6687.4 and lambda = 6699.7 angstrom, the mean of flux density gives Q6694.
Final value 18.9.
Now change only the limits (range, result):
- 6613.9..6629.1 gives 18.4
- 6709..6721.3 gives 16.1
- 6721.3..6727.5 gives 16.3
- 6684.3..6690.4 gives 18.1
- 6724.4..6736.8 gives 17.4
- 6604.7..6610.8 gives 18.9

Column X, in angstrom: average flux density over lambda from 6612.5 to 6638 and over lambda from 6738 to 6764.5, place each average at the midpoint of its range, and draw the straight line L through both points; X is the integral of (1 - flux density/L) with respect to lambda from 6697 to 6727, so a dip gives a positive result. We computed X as 2.8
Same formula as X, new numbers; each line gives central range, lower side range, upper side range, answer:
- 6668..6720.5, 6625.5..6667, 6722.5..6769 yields 2.43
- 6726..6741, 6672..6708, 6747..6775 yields 0.72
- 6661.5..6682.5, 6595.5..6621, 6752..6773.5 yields 1.10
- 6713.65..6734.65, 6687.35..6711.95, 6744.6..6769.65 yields 2.50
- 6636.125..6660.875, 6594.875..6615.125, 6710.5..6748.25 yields -0.83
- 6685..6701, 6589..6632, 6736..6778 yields -0.22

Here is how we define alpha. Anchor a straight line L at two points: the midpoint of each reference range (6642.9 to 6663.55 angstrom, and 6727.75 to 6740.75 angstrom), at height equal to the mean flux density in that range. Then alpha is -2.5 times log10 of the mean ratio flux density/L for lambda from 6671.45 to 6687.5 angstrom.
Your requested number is 0.06 mag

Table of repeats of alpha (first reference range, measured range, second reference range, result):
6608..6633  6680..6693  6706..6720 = -0.06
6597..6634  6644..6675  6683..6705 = 0.02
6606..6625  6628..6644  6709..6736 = -0.05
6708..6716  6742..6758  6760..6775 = -0.08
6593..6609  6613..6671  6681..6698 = -0.01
